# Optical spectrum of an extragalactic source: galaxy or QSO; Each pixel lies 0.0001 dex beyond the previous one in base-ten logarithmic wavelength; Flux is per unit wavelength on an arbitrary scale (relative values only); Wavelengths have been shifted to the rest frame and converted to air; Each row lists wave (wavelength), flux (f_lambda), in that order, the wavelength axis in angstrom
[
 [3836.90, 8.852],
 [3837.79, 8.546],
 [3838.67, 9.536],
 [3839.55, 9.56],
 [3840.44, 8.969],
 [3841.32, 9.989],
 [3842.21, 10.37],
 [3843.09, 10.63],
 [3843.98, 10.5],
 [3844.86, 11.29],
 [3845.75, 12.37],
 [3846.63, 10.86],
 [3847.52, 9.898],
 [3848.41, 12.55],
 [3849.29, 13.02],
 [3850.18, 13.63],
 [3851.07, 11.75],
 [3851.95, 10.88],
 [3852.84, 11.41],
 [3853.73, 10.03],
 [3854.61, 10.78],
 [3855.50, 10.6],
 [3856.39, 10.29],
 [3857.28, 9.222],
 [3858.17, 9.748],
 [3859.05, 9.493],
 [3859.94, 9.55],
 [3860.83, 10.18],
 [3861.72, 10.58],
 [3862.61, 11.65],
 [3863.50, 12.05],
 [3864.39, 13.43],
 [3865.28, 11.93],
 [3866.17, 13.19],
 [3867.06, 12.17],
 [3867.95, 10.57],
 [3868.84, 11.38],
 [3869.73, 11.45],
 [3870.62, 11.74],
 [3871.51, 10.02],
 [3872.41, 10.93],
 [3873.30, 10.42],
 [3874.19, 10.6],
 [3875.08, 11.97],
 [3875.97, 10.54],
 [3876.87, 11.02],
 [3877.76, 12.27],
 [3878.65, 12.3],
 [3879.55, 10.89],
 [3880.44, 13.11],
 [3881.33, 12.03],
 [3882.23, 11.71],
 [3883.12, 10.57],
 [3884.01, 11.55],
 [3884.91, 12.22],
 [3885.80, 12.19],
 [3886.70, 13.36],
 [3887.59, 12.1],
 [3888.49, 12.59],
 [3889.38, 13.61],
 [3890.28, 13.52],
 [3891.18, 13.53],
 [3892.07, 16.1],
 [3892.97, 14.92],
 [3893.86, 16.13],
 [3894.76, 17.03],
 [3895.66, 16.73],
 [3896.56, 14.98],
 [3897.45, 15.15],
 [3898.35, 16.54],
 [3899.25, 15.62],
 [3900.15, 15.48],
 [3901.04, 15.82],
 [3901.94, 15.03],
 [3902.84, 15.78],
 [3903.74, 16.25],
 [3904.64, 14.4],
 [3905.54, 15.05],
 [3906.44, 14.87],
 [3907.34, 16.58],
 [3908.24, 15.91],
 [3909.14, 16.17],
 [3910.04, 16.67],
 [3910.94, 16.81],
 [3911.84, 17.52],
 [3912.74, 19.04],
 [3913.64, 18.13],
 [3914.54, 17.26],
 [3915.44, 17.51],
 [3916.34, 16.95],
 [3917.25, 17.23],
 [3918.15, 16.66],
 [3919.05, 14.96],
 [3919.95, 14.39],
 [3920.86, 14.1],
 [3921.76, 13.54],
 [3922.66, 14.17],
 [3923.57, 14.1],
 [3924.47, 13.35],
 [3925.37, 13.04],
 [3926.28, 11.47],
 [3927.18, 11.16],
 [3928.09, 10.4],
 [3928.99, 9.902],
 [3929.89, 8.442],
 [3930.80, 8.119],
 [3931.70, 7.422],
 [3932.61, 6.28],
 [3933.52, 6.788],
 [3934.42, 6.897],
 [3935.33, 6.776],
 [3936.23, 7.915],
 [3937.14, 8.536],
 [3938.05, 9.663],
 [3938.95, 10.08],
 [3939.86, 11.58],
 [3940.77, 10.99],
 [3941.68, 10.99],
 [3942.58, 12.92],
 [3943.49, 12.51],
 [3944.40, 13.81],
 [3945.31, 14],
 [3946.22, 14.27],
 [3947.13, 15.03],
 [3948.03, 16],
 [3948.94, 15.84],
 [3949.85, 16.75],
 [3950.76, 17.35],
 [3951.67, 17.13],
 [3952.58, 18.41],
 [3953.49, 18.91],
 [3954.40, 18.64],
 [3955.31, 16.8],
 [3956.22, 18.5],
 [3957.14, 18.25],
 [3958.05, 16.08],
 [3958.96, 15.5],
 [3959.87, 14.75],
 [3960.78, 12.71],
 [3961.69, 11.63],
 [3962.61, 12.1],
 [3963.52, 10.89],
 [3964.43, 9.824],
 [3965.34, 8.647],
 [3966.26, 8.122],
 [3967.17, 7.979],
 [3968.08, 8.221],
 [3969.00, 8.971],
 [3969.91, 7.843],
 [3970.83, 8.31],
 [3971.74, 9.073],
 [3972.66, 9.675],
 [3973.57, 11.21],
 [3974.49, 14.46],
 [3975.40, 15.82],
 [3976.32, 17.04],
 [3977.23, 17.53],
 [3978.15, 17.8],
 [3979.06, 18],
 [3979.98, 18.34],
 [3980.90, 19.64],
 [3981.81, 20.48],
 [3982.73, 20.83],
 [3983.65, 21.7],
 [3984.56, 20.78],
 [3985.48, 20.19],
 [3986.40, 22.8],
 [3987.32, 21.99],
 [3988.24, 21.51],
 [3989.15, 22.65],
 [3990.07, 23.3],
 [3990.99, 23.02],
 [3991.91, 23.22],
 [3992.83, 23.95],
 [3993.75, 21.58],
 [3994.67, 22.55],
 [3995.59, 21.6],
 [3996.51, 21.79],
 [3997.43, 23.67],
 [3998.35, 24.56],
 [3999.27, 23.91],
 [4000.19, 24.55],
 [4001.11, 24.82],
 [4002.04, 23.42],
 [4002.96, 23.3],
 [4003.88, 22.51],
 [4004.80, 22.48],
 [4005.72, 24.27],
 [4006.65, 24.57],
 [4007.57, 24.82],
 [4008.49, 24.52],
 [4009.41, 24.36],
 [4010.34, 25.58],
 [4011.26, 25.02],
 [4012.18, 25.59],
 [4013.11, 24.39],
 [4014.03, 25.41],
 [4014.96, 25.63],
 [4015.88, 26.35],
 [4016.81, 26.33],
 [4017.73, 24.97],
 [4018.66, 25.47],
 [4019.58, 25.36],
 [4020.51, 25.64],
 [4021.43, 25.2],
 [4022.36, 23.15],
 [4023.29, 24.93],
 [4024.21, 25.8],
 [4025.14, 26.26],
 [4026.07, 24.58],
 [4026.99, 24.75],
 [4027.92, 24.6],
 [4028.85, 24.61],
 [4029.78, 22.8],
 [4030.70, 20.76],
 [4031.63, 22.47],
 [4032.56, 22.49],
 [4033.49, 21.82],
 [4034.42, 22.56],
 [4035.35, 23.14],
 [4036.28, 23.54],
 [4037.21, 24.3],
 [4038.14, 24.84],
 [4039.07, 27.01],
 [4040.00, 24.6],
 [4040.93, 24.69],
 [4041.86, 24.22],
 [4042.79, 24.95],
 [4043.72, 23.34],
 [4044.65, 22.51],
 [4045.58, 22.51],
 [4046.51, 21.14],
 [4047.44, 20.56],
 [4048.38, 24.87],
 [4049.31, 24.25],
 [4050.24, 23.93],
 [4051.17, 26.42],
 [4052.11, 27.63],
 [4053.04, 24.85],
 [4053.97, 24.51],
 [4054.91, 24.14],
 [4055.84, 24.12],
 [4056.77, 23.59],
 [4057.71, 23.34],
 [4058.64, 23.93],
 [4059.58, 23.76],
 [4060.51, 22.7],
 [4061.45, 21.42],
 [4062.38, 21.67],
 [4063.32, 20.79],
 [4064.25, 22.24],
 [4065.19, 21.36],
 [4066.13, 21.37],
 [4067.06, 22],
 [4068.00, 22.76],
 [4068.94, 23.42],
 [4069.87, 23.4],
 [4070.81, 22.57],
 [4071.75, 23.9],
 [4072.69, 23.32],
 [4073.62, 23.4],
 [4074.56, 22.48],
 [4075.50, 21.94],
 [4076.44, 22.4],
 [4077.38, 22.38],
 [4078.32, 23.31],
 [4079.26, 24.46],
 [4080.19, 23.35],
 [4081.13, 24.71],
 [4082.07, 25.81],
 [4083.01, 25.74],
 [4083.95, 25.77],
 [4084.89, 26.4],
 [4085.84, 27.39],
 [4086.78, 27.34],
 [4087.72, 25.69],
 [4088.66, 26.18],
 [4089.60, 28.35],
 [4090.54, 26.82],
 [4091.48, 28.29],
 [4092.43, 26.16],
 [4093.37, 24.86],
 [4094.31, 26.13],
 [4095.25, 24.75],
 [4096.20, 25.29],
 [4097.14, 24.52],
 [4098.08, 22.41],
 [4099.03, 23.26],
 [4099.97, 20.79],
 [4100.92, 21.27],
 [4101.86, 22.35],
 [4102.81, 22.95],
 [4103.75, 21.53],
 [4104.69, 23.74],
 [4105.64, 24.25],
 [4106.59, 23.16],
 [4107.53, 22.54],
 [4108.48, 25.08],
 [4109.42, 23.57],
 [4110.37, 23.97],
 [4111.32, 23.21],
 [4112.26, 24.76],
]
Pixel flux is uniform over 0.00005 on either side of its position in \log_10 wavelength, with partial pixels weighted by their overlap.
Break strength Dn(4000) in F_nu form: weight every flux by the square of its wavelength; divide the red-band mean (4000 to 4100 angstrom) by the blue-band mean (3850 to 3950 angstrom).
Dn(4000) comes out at 2.0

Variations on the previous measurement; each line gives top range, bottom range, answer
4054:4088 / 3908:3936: 1.93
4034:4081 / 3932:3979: 1.94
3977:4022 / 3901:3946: 1.83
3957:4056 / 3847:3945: 1.77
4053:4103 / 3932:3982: 1.94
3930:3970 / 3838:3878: 1.17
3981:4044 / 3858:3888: 2.23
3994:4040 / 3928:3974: 2.10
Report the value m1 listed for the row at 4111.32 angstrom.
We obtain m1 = 23.21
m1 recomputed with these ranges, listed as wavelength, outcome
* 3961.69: 11.63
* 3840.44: 8.969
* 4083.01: 25.74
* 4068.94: 23.42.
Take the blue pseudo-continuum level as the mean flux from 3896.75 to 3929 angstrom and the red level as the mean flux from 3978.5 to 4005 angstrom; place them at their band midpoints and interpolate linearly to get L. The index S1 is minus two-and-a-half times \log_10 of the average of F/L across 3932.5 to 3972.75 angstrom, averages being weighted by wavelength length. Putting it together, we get 0.45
